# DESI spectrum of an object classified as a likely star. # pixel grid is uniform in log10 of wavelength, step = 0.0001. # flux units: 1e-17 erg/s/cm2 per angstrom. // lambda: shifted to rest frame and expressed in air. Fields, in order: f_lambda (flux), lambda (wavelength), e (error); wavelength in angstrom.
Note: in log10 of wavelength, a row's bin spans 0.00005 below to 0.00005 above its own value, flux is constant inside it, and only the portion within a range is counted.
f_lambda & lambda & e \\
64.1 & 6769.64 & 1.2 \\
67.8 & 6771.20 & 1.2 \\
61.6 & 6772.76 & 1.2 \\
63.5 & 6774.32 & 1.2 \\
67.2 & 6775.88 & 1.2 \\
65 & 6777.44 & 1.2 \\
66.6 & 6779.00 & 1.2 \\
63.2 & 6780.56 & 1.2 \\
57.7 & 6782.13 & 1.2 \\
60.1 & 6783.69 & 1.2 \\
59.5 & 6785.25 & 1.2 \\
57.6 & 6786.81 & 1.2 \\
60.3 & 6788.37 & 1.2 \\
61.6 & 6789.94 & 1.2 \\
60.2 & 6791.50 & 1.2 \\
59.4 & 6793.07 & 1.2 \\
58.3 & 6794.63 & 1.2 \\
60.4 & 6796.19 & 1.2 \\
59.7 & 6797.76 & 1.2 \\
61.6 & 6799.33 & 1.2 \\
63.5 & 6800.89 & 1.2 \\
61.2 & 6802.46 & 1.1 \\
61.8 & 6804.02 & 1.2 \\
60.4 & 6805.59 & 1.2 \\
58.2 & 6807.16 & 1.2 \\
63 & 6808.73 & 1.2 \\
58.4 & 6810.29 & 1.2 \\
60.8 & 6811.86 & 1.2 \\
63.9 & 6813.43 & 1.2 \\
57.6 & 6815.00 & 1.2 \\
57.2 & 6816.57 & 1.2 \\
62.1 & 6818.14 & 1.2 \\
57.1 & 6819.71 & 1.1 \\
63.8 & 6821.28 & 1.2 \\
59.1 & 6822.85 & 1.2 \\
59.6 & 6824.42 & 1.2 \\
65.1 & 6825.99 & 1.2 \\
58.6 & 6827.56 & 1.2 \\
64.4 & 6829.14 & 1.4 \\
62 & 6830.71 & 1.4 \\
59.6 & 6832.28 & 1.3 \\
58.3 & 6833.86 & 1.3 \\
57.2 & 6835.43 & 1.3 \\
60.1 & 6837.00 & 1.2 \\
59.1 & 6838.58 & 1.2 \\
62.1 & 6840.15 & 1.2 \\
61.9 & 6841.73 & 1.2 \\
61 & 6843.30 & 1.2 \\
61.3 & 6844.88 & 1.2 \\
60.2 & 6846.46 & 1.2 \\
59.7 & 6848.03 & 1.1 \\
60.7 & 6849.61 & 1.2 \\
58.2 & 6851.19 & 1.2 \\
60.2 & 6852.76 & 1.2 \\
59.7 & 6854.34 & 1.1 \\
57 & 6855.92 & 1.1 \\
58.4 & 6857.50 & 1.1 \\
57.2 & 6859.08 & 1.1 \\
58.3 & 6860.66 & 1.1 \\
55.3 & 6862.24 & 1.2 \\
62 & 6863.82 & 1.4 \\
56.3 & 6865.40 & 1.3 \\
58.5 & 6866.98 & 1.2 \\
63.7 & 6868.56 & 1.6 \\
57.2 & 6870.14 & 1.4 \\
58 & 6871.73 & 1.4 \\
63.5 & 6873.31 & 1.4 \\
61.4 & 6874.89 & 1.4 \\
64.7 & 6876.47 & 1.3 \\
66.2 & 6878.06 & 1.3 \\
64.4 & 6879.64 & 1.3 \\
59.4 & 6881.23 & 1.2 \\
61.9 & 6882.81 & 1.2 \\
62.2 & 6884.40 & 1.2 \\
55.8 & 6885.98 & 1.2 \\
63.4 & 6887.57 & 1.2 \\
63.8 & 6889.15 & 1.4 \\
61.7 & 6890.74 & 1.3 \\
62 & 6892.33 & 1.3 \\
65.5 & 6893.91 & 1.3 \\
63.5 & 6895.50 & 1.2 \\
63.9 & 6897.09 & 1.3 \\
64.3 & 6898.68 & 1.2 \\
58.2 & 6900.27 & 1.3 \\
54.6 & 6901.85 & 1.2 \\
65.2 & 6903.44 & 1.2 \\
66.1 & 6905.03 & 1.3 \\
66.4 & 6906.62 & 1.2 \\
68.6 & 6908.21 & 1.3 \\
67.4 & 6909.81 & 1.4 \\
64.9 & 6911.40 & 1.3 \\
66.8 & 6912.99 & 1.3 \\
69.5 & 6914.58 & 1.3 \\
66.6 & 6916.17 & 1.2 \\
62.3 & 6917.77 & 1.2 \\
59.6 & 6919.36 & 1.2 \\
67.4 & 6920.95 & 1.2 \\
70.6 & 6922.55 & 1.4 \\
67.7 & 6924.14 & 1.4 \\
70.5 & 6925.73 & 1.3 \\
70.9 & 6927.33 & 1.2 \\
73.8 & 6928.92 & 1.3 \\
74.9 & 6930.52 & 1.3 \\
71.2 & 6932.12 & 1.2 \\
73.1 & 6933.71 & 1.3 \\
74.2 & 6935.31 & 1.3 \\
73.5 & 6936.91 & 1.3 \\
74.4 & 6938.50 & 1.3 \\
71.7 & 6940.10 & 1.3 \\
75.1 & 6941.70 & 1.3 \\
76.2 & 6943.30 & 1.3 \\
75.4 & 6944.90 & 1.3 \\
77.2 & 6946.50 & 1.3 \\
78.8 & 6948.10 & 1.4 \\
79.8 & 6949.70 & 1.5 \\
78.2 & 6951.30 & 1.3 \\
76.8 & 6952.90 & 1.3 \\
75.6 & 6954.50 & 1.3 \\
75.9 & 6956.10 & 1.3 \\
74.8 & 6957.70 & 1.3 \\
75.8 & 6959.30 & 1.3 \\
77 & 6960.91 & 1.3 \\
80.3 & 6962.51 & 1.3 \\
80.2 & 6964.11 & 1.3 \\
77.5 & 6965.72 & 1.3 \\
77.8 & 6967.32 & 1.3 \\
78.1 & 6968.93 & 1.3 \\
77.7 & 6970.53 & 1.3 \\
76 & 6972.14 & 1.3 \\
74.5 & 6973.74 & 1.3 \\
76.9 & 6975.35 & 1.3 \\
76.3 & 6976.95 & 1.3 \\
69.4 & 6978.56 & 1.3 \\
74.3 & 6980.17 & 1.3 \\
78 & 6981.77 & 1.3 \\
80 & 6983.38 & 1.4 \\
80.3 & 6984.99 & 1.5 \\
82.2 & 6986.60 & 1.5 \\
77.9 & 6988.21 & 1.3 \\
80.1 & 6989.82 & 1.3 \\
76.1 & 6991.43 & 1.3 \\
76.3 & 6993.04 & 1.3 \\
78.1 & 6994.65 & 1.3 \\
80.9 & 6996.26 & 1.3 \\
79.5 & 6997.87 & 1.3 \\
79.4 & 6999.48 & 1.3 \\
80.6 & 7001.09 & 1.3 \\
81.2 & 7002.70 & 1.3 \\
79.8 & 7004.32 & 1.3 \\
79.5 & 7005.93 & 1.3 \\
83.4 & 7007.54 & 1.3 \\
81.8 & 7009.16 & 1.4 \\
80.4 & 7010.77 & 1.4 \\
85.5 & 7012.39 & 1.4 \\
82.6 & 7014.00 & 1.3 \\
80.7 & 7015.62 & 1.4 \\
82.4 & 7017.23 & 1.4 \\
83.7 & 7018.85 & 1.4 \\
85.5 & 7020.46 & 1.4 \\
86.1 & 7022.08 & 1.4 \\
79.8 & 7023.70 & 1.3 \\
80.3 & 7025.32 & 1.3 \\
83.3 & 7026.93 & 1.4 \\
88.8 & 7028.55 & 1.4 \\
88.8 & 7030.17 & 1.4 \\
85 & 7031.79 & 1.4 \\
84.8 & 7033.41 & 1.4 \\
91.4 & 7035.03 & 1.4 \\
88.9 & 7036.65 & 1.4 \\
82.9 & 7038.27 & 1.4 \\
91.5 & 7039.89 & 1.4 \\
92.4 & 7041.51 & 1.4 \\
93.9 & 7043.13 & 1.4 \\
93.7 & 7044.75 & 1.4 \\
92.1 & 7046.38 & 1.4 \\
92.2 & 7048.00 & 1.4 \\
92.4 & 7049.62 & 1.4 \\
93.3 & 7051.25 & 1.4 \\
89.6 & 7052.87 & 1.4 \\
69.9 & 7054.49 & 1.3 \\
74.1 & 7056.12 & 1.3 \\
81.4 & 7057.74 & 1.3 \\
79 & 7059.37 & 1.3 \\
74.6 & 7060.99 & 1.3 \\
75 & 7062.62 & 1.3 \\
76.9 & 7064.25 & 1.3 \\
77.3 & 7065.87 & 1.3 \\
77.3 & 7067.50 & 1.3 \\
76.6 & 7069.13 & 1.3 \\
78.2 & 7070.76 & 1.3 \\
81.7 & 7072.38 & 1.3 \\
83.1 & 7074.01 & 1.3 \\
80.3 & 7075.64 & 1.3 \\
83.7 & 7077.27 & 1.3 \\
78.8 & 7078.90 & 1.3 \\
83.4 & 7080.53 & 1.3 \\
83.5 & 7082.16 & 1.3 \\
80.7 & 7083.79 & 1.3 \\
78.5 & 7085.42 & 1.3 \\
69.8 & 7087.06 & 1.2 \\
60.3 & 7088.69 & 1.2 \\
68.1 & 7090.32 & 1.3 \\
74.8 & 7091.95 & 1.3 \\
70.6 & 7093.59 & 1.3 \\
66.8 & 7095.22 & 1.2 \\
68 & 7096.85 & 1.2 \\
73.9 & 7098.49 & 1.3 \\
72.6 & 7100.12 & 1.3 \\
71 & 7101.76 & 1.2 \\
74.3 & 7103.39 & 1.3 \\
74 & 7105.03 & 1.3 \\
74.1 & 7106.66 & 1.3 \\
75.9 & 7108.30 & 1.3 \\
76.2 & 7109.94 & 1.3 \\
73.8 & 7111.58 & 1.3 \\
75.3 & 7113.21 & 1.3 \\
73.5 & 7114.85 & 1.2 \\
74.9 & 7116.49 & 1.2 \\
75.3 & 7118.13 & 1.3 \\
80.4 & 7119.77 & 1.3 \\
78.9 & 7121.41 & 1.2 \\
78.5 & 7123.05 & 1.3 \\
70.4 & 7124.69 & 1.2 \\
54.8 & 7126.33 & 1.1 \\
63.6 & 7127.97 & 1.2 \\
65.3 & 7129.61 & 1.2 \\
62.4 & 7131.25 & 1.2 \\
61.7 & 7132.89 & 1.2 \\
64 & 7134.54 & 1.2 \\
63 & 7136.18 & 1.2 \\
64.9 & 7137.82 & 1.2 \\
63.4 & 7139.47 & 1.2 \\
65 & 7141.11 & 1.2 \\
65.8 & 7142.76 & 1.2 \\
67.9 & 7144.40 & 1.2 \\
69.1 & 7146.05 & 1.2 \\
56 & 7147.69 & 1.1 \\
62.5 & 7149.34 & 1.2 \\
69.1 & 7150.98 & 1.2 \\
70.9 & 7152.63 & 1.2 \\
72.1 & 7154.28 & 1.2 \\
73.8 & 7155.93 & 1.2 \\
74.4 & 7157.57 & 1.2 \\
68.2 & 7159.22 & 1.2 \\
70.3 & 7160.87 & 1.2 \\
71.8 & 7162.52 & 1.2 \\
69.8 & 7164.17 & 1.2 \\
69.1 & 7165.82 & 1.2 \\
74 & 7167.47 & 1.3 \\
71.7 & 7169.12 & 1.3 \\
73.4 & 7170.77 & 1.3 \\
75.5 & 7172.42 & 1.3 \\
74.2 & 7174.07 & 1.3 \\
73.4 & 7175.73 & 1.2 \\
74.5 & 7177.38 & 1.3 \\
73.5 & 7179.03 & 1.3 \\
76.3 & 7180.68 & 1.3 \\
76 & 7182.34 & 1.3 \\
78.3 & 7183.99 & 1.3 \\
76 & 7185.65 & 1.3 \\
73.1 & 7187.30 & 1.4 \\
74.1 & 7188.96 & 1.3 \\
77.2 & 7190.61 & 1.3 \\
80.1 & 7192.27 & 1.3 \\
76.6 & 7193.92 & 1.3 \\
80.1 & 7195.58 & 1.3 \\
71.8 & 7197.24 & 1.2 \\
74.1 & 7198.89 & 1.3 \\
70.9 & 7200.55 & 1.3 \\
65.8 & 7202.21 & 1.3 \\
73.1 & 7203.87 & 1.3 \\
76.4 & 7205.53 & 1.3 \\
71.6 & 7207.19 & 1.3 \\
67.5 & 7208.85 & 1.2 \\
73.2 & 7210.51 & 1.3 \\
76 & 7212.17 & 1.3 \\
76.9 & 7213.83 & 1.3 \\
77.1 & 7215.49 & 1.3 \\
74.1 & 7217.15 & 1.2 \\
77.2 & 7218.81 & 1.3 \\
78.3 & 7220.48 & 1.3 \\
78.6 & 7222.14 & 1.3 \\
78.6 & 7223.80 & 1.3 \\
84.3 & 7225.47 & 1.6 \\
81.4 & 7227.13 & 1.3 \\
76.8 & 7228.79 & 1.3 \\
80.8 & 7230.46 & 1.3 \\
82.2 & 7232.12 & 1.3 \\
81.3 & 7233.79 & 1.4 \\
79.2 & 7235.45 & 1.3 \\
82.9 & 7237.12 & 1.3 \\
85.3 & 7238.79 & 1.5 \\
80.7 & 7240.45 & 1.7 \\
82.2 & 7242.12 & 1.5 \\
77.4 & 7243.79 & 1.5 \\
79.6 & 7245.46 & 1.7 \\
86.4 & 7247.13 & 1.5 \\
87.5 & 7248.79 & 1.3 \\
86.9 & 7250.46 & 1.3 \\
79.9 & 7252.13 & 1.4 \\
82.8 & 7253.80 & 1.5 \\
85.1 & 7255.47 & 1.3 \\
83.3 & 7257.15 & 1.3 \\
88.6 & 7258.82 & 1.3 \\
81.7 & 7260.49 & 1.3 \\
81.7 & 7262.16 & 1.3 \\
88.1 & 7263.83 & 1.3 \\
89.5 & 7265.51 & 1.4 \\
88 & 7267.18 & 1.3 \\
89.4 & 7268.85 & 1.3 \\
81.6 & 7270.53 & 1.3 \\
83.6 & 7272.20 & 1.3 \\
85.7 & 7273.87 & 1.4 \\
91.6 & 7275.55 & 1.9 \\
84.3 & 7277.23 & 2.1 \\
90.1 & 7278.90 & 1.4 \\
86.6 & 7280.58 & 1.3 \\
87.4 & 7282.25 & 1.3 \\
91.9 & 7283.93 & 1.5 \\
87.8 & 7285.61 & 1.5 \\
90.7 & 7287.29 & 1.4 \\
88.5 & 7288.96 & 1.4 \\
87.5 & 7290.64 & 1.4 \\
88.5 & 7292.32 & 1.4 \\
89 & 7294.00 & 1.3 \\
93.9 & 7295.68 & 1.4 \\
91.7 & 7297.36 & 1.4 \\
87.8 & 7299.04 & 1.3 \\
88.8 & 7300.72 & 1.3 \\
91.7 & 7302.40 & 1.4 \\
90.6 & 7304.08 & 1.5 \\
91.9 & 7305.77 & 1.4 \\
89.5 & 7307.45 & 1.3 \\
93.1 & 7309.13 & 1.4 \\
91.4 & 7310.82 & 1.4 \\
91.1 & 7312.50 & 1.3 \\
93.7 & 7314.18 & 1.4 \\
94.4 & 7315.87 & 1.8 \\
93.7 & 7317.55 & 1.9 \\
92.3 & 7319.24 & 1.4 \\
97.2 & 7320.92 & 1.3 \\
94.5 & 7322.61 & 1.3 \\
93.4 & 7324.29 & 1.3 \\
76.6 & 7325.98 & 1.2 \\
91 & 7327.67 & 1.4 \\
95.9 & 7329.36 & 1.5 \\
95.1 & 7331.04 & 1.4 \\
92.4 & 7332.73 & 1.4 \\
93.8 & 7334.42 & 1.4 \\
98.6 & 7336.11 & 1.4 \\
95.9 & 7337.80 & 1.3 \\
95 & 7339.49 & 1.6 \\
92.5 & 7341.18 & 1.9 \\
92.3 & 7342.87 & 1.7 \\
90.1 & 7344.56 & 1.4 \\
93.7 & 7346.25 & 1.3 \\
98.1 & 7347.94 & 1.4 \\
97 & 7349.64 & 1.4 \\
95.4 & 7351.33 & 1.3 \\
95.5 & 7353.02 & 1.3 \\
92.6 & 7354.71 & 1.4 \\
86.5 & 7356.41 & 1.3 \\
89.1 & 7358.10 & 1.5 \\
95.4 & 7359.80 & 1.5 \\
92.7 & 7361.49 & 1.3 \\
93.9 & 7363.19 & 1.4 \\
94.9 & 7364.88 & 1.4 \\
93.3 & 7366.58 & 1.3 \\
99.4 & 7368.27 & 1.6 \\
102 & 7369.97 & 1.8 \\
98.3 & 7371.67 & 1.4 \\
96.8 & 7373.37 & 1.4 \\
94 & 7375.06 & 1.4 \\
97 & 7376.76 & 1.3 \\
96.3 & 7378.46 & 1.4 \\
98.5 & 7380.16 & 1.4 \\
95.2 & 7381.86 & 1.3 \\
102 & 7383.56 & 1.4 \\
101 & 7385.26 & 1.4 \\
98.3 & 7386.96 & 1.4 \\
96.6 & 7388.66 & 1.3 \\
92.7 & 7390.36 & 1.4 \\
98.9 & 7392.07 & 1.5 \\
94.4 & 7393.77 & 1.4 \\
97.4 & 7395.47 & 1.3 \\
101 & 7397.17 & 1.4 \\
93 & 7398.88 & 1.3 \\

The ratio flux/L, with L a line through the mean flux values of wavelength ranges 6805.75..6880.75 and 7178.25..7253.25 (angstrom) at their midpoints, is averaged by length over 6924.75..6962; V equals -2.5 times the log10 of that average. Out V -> -0.16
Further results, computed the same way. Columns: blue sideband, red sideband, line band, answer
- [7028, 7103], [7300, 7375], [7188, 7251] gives 0.13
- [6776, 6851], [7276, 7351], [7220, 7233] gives 0.08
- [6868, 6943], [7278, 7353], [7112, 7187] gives 0.16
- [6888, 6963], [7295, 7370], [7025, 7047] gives -0.16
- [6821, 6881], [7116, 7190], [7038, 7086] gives -0.23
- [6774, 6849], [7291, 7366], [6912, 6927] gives 0.01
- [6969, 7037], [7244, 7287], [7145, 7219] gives 0.16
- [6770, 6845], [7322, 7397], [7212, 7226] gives 0.11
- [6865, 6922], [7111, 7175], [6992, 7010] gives -0.21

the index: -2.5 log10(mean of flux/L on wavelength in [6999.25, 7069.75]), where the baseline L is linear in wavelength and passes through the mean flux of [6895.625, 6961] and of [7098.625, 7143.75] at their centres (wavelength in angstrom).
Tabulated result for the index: -0.19 mag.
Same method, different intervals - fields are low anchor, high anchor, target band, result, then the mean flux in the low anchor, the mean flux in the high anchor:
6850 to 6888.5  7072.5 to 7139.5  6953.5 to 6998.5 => -0.18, 60.1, 72.5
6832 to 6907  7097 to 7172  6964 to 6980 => -0.18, 60.8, 70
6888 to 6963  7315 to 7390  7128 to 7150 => 0.28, 70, 94.7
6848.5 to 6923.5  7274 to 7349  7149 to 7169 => 0.15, 62.2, 91.4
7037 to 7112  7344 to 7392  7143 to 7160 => 0.22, 79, 95.7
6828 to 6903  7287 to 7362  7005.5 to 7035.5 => -0.18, 60.6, 92.2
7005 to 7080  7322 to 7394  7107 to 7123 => 0.14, 83.6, 94.8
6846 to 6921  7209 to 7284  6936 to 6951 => -0.16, 61.9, 82.6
